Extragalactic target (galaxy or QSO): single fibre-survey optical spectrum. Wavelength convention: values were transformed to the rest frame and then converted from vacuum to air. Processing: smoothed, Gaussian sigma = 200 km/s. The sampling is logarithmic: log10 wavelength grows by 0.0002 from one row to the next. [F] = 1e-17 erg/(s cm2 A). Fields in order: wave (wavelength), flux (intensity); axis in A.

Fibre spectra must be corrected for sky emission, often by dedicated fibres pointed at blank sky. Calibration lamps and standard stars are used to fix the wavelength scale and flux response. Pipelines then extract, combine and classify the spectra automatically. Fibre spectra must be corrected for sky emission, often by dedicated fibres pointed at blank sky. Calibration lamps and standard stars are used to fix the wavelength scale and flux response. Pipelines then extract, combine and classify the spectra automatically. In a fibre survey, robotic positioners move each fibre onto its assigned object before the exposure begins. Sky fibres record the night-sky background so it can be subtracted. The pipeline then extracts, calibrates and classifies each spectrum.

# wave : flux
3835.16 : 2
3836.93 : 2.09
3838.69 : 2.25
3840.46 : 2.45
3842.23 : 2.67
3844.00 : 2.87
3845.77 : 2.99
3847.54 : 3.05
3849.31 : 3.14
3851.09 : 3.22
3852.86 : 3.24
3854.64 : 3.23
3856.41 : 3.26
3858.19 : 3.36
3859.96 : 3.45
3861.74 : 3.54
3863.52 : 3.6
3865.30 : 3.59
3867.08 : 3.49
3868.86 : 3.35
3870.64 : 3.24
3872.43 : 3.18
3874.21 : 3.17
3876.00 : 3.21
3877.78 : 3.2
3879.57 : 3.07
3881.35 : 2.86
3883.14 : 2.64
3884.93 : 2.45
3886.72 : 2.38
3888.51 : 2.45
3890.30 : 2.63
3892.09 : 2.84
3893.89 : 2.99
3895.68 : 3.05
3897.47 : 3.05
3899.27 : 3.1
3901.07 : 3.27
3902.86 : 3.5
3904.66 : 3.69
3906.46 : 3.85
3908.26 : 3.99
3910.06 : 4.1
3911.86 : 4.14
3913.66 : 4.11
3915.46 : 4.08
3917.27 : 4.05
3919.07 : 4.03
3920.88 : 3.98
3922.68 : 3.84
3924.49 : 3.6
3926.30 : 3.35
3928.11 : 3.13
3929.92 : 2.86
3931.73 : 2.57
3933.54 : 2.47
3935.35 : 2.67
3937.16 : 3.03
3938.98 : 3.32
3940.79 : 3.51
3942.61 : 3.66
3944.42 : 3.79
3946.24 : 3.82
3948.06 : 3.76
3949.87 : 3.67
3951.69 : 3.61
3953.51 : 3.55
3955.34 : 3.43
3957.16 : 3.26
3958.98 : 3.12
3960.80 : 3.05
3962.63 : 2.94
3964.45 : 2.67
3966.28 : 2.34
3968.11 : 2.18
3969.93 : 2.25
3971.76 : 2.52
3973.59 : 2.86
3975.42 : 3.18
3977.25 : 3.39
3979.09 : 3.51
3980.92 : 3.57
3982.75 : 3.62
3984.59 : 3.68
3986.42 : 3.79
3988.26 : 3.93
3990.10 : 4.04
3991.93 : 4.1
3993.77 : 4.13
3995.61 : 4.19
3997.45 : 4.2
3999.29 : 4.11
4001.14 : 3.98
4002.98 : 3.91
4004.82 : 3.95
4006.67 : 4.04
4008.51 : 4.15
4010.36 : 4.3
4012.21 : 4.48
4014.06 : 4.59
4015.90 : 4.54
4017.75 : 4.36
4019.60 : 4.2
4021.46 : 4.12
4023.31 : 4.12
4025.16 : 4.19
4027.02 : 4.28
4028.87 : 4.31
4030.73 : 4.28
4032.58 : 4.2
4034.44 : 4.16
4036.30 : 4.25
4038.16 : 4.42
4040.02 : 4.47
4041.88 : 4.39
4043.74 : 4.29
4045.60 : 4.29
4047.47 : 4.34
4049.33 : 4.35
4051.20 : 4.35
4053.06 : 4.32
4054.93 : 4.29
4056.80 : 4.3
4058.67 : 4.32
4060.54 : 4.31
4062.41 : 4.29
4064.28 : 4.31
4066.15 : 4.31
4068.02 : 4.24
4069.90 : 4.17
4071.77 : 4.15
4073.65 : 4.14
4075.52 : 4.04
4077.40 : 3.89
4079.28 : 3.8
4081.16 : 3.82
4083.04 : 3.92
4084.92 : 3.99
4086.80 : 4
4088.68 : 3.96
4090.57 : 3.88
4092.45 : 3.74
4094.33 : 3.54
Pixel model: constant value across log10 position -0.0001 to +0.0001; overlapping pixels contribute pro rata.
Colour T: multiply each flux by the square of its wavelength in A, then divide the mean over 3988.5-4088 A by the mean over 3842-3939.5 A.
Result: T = 1.39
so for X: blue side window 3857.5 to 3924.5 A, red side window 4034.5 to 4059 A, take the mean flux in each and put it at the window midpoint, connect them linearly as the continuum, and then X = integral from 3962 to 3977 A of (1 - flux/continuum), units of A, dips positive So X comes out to 4.71 A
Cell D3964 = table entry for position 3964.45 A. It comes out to 2.67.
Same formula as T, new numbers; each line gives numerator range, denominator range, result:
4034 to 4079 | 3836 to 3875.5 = 1.51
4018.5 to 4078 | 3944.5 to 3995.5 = 1.32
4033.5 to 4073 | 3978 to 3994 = 1.17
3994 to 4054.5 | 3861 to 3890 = 1.49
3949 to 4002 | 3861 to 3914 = 1.10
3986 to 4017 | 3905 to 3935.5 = 1.20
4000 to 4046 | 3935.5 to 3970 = 1.37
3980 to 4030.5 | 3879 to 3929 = 1.28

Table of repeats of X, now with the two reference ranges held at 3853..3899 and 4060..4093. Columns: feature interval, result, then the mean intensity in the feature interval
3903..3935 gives -3.1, 3.62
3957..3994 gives 3.6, 3.23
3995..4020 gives -3.3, 4.22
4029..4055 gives -2.9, 4.31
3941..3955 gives -1.0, 3.67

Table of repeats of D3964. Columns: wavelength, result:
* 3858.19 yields 3.36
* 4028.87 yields 4.31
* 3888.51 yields 2.45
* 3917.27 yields 4.05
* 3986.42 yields 3.79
